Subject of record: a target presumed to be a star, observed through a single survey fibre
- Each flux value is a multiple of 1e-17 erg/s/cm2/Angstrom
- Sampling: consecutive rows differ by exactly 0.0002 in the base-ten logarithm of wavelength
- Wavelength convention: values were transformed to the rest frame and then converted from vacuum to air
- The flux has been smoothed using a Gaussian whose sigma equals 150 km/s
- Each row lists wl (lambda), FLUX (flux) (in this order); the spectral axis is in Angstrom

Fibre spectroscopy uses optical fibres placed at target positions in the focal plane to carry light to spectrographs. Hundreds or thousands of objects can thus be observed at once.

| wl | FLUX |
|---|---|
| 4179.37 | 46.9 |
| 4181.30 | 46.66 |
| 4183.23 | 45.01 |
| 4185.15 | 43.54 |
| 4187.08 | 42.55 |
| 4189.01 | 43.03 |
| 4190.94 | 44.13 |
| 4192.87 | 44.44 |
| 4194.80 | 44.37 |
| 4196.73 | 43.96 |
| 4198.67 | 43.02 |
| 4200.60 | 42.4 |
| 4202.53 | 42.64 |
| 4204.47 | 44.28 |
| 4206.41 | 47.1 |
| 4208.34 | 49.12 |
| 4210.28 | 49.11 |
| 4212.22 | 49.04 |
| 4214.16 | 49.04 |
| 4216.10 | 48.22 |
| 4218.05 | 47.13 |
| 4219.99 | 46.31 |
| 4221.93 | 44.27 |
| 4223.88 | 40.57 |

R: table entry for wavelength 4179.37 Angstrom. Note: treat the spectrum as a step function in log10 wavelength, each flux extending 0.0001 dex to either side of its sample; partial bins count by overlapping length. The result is 46.9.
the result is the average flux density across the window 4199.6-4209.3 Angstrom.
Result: 45.1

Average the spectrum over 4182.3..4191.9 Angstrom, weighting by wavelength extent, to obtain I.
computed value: 43.7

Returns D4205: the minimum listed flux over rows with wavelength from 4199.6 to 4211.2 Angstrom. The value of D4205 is 42.4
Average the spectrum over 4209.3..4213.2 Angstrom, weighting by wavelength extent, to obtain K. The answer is 49.1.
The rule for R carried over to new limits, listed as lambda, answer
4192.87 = 44.44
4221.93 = 44.27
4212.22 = 49.04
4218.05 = 47.13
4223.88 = 40.57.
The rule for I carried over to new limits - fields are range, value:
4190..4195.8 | 44.3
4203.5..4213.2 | 47.7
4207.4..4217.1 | 48.9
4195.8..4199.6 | 43.4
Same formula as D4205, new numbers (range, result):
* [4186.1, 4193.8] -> 42.55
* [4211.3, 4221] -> 46.31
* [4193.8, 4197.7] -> 43.96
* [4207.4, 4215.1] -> 49.04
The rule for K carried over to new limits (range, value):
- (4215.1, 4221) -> 47.2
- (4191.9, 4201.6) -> 43.7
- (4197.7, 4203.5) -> 42.7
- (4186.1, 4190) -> 42.8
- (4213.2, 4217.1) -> 48.5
